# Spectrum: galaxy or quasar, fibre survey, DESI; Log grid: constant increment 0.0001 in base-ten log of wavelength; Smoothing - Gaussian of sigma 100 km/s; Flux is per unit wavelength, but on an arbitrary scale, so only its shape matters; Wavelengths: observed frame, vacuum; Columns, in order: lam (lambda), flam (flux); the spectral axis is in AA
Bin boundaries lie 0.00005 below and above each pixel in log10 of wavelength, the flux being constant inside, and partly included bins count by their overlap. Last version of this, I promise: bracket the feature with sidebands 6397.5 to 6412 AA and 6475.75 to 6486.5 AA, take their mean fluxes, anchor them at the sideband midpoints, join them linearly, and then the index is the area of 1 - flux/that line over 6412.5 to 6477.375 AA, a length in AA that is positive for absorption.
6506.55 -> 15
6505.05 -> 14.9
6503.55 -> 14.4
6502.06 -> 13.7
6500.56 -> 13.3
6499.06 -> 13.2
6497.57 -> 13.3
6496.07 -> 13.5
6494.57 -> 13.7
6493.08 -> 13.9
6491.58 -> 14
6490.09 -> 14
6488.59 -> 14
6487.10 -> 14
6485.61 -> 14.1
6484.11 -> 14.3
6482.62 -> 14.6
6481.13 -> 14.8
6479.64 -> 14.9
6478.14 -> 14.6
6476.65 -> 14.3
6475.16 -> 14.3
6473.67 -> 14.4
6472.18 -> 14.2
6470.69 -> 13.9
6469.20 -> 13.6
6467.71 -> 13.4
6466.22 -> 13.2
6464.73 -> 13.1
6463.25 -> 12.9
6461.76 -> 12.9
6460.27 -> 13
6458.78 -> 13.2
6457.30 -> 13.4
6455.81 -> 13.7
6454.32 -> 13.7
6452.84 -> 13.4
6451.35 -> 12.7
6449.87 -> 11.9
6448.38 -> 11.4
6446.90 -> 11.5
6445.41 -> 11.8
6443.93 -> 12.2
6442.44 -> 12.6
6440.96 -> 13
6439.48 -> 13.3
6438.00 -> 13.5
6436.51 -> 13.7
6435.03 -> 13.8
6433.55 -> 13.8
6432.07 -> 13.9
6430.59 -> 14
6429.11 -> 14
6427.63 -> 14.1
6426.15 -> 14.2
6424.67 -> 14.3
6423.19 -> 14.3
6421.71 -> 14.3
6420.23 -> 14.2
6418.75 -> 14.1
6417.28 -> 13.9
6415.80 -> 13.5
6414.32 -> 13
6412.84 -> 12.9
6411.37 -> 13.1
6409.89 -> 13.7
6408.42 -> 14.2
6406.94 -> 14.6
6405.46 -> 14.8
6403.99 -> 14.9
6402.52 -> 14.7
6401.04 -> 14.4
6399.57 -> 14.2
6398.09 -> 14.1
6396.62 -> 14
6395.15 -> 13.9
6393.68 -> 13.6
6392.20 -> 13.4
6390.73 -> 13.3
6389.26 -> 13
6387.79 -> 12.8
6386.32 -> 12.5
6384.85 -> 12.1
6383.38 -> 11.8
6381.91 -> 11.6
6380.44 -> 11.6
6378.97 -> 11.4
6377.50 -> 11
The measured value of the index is 4.4 AA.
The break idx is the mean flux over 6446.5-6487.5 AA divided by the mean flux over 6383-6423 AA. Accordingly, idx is 0.99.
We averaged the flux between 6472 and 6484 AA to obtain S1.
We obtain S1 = 14.5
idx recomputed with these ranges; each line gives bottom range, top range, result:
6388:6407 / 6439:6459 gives 0.90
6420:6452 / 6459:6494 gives 1.05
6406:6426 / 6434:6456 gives 0.92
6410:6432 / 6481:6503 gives 1.00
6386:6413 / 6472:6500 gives 1.02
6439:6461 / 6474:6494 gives 1.12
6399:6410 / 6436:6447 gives 0.88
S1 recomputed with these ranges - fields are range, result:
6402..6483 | 13.6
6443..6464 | 12.7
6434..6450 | 12.7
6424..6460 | 13.2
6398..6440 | 14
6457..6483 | 13.8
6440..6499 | 13.5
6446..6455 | 12.4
